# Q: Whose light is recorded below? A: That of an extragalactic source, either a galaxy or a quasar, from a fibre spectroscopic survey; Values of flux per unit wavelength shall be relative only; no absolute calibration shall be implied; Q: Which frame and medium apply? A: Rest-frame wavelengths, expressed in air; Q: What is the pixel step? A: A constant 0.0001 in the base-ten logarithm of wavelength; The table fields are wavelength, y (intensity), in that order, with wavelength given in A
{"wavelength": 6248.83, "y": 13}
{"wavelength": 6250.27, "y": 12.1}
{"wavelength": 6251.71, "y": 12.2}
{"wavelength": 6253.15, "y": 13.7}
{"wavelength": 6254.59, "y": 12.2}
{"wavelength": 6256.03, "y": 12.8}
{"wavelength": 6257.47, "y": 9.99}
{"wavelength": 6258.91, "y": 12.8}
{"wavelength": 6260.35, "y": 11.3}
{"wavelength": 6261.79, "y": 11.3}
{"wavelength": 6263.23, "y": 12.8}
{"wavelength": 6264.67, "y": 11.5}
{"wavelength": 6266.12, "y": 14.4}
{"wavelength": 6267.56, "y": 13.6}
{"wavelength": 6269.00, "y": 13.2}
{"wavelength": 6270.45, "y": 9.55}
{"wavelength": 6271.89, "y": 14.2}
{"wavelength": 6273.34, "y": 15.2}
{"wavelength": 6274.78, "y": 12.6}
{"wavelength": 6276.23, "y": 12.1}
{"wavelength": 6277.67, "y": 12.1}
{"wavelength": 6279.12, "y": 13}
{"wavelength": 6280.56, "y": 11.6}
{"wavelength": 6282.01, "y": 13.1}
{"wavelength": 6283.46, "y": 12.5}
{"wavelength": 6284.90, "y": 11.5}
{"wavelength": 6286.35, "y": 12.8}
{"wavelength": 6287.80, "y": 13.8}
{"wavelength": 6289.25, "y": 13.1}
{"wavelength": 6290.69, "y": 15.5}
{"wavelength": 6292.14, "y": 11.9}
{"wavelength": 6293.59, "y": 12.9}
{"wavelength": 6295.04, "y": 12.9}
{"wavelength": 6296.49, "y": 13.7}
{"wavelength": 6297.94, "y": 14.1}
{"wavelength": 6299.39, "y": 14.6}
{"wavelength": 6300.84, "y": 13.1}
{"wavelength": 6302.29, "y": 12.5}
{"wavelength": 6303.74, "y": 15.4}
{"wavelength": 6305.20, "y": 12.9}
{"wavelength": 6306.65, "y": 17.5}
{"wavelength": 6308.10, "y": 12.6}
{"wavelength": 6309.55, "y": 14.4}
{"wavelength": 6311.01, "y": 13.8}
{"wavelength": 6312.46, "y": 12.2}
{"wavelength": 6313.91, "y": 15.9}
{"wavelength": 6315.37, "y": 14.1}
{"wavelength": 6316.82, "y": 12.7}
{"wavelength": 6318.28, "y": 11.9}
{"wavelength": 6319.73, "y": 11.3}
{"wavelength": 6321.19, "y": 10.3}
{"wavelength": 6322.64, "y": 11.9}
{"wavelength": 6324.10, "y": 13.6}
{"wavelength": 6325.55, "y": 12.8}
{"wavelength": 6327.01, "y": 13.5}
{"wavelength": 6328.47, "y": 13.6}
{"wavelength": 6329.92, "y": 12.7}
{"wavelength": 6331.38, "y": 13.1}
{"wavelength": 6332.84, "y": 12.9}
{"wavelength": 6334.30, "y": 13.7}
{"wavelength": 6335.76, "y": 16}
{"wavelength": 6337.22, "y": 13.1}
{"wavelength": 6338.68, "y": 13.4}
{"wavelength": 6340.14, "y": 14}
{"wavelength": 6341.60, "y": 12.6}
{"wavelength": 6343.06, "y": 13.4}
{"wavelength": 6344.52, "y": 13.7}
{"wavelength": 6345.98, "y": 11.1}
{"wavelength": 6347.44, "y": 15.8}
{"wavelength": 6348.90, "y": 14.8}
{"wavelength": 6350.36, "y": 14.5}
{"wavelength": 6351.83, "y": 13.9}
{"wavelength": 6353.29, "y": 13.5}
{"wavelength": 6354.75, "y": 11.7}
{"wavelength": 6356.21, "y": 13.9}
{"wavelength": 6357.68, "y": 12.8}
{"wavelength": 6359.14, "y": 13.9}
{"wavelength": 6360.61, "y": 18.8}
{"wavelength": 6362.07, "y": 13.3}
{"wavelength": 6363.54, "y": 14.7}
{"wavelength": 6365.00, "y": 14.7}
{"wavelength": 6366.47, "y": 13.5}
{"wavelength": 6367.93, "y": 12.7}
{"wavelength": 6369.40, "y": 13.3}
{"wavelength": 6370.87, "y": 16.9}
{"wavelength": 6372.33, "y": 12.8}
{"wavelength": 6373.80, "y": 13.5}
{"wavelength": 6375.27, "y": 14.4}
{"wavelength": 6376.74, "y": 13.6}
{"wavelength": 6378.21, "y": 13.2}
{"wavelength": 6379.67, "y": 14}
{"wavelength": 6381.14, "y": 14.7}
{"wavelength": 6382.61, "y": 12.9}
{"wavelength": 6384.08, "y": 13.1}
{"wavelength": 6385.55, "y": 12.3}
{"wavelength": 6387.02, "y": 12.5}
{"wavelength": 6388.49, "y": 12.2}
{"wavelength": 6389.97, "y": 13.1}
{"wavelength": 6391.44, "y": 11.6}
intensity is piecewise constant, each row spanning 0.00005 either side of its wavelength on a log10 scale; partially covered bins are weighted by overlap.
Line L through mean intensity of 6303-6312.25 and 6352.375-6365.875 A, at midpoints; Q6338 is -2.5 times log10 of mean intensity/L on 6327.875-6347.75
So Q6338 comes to 0.06 mag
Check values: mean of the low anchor 14.3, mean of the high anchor 14.1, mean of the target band 13.5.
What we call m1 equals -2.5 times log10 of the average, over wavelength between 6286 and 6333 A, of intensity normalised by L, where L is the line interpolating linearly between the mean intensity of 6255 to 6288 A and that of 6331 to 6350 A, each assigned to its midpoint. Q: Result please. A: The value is -0.02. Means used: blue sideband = 12.5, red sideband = 13.7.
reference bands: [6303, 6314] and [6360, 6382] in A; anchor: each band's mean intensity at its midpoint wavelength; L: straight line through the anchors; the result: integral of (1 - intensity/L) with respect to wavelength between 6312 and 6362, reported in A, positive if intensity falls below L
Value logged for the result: 2.8 A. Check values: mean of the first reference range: 14.2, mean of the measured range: 13.5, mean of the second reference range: 14.2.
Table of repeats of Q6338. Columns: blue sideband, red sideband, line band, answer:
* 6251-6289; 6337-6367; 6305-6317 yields -0.07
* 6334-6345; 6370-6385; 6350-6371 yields -0.02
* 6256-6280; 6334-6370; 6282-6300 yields -0.03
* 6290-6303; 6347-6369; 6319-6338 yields 0.07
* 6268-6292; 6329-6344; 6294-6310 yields -0.07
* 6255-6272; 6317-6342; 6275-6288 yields 0.00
